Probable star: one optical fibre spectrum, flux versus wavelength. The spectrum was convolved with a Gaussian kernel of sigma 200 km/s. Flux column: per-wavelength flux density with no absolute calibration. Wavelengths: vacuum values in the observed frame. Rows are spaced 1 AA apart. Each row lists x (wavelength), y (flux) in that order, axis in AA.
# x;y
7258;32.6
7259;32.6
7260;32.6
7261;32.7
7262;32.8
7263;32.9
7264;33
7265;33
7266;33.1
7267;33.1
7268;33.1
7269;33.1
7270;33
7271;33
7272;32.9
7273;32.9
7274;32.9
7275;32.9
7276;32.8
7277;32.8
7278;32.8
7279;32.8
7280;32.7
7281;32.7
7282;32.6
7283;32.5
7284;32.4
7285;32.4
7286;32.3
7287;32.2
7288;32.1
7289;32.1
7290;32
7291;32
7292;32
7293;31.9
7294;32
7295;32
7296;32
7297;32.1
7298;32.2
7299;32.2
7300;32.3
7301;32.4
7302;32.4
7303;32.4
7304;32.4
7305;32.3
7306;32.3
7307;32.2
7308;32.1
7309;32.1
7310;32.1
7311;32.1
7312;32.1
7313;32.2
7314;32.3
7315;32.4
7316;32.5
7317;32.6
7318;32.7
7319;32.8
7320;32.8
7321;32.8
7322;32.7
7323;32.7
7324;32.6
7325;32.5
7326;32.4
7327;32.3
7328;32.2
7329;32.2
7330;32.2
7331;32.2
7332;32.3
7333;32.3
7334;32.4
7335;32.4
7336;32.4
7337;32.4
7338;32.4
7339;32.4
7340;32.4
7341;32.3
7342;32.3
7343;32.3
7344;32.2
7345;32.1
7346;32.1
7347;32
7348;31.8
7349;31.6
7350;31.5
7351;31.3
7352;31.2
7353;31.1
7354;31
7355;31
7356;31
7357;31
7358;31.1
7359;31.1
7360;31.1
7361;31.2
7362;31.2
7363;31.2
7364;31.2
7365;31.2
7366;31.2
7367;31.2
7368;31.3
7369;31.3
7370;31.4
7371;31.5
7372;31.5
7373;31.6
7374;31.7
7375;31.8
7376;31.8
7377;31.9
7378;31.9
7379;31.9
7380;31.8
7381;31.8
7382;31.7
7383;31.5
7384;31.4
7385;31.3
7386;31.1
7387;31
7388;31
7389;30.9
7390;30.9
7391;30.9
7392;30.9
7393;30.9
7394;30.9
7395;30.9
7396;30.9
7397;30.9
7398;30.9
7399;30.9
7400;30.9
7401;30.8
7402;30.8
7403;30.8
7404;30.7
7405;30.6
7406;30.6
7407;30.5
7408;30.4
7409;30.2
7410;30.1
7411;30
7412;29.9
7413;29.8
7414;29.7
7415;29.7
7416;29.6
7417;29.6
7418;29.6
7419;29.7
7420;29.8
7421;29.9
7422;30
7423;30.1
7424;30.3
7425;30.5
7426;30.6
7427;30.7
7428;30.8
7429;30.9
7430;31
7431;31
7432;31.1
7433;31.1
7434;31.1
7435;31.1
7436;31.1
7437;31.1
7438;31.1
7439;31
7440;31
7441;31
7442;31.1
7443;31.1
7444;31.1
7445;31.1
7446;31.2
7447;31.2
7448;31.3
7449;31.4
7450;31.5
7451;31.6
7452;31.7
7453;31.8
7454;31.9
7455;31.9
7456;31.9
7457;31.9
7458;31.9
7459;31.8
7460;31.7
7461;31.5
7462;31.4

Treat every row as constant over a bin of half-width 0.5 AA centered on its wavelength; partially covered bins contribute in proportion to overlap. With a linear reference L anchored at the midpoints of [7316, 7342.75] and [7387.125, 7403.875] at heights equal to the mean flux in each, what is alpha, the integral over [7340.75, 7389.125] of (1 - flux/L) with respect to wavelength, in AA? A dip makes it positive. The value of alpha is 0.2 AA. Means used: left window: 32.4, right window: 30.9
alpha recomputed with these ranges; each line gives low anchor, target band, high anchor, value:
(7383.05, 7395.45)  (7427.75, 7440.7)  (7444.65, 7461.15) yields 0.2 AA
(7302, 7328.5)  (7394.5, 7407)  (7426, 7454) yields 0.3 AA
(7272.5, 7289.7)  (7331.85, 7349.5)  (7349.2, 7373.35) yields -0.4 AA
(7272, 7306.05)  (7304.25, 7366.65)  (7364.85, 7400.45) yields -0.3 AA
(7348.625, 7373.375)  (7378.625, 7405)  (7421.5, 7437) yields 0.0 AA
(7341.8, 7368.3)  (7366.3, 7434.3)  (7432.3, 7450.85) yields 1.0 AA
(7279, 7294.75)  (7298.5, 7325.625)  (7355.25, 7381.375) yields -0.3 AA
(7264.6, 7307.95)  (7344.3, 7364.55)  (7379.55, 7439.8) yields 0.1 AA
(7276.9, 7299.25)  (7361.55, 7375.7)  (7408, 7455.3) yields 0.0 AA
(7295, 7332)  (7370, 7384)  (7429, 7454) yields 0.0 AA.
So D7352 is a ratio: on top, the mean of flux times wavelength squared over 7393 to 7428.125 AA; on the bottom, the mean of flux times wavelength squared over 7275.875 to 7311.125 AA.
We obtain 1.0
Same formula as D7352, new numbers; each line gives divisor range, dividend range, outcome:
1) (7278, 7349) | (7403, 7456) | 0.98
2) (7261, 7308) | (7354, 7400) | 0.99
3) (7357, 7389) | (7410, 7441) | 0.98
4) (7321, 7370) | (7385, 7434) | 0.98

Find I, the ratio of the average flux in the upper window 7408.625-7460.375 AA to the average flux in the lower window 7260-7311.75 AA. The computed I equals 0.95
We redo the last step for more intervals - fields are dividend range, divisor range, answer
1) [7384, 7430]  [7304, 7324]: 0.94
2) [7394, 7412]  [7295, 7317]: 0.95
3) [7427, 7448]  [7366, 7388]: 0.99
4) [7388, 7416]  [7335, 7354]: 0.96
